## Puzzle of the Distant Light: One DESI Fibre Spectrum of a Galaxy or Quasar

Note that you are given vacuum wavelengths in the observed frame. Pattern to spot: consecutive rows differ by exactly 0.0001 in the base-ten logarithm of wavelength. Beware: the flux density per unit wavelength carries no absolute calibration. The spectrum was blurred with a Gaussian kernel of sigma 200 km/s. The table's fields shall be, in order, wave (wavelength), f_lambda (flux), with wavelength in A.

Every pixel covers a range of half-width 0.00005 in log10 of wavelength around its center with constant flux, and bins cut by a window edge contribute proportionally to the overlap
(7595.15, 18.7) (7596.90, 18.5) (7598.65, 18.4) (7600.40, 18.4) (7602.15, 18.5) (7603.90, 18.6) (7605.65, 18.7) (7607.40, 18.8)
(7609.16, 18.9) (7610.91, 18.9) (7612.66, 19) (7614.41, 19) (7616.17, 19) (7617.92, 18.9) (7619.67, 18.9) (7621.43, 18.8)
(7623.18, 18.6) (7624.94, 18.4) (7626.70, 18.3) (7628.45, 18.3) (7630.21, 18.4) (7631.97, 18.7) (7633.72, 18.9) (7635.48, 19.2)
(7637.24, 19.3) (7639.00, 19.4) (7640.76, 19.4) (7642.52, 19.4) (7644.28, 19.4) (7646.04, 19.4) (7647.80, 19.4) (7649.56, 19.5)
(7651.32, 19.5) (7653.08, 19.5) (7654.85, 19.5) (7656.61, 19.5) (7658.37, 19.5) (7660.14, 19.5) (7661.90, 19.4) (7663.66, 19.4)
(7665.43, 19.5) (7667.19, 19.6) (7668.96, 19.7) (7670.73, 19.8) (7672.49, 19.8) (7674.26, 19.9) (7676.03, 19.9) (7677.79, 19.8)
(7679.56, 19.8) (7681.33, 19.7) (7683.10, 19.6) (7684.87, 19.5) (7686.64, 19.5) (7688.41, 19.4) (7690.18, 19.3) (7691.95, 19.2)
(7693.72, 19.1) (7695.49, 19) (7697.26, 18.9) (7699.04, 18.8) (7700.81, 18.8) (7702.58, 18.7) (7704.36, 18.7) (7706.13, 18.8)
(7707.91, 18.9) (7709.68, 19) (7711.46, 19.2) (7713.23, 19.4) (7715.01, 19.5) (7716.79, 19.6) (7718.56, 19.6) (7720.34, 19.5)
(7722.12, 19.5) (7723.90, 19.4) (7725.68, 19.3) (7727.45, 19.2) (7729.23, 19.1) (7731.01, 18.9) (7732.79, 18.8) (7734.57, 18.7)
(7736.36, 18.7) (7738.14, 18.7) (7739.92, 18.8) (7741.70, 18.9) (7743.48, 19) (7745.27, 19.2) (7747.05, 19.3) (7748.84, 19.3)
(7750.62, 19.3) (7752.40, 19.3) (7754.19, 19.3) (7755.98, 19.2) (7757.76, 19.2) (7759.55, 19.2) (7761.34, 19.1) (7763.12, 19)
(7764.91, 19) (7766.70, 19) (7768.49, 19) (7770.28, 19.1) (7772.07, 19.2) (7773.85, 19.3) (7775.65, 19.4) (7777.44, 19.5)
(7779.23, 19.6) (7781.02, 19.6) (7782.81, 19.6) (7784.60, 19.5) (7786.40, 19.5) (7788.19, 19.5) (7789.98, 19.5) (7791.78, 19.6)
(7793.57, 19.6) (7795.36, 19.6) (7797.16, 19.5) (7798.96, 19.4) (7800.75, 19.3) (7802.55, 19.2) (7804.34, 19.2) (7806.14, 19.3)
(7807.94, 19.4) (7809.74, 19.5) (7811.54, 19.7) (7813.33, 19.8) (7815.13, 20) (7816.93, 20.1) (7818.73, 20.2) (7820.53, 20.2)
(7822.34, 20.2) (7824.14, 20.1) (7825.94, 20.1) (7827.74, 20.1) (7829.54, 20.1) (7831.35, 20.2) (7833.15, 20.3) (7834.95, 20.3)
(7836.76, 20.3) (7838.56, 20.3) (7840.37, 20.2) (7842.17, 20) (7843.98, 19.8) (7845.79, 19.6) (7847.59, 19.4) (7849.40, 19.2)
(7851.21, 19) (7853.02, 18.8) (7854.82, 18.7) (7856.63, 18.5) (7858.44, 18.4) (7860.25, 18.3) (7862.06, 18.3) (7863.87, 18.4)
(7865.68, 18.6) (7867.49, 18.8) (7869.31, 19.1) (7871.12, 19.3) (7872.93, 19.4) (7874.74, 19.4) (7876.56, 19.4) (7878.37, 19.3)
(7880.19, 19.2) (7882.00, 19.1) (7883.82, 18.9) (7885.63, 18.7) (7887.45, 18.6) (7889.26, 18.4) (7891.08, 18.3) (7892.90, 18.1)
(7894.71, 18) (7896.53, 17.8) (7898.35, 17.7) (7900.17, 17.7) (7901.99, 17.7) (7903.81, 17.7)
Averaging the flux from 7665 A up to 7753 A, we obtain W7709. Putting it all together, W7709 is 19.3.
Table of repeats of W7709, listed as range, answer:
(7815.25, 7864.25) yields 19.6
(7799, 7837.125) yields 19.9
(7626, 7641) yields 18.9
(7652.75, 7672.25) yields 19.5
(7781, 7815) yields 19.5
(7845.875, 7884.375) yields 18.9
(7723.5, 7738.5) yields 19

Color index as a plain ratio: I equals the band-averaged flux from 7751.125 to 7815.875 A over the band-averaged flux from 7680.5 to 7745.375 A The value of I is 1.0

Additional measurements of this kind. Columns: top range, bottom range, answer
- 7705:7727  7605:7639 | 1.03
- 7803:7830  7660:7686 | 1.01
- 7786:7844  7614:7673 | 1.03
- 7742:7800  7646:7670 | 0.99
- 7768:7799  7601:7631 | 1.04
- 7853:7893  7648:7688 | 0.96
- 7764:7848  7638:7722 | 1.02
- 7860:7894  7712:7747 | 0.98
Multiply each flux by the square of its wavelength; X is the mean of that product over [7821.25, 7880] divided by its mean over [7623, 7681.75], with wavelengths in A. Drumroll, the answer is 1.1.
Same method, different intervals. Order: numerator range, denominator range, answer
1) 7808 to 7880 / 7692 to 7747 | 1.06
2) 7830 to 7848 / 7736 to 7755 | 1.08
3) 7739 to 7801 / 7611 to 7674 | 1.04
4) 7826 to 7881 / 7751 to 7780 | 1.03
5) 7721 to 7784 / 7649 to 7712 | 1.01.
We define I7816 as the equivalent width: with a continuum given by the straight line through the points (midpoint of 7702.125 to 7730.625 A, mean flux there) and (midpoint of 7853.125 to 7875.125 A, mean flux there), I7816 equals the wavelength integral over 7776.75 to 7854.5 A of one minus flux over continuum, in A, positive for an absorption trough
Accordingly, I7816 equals -3.3 A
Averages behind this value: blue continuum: 19.2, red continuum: 18.8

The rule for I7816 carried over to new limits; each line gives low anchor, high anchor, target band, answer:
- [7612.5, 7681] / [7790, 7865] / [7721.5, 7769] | 0.8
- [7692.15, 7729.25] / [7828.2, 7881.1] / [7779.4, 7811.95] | -0.4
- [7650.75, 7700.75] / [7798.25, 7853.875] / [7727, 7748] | 0.7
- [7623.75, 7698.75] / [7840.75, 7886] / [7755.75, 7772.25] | 0.1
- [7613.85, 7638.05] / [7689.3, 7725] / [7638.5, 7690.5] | -1.7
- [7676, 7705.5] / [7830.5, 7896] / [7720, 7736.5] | 0.1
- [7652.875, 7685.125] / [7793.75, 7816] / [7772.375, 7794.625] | 0.0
